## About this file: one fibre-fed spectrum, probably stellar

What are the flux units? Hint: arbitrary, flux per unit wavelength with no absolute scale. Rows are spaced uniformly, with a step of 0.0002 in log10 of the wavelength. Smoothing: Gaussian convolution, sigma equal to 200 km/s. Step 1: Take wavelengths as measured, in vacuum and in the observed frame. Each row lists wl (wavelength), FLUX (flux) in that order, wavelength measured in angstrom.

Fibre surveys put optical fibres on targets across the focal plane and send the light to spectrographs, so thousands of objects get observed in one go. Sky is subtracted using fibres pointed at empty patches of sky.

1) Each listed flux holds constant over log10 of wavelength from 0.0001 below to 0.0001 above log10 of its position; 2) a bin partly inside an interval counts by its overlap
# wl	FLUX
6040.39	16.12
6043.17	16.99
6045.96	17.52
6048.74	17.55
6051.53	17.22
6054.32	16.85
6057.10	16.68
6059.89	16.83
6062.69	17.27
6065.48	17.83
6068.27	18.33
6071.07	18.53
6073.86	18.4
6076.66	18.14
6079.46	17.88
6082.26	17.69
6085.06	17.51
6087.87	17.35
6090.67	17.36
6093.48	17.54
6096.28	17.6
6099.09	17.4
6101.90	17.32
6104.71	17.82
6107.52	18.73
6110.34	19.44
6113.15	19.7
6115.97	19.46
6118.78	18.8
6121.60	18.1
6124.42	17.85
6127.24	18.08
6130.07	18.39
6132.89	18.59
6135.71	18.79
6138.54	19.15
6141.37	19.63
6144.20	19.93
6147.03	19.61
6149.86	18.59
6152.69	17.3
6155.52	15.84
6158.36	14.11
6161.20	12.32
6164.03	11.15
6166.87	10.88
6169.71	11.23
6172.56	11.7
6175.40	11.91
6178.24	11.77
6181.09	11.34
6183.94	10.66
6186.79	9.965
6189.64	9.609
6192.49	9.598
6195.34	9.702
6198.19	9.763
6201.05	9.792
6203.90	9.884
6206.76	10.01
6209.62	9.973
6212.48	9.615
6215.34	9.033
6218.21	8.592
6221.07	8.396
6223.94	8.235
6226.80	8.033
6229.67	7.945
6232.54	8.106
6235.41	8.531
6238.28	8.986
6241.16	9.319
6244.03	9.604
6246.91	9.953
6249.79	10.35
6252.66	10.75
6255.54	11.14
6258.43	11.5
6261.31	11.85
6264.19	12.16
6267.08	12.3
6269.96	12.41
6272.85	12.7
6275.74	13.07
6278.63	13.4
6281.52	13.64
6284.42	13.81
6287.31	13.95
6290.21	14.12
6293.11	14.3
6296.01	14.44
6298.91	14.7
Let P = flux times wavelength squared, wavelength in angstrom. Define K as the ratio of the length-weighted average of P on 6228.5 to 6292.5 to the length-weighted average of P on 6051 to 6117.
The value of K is 0.7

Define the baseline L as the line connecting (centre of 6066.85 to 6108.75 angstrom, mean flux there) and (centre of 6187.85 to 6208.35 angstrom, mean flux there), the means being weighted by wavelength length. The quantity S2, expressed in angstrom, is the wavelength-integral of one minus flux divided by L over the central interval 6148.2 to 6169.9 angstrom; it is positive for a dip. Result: -2.46 angstrom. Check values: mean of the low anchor 17.8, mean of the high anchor 9.77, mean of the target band 14.1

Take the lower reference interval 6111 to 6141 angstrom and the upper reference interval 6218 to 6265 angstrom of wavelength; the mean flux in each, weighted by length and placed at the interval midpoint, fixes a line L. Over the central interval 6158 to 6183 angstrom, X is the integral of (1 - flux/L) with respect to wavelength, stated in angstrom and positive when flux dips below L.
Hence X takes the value 5.8 angstrom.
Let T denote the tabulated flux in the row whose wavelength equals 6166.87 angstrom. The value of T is 10.88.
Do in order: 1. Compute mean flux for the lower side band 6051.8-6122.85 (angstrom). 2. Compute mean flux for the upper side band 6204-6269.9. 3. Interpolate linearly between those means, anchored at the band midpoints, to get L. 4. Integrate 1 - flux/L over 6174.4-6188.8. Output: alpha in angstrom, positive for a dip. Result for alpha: 2.0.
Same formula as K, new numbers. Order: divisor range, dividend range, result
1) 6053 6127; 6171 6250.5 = 0.56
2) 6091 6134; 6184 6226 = 0.53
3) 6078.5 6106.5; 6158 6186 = 0.68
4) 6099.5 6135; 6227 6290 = 0.64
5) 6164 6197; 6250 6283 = 1.16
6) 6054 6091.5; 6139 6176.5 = 0.88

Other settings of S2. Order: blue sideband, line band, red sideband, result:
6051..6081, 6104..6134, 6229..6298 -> -4.9 angstrom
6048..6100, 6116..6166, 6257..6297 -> -4.0 angstrom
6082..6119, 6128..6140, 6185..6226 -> -2.6 angstrom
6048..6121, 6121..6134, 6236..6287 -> -1.5 angstrom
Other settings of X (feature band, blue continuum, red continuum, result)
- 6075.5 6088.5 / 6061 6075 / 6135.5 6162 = 0.2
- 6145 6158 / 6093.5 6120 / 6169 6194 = -3.5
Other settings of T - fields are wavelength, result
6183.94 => 10.66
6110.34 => 19.44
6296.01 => 14.44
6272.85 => 12.7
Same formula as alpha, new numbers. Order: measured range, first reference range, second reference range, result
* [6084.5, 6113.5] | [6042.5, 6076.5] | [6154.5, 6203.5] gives -4.8 angstrom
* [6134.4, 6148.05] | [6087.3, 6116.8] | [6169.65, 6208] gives -4.4 angstrom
